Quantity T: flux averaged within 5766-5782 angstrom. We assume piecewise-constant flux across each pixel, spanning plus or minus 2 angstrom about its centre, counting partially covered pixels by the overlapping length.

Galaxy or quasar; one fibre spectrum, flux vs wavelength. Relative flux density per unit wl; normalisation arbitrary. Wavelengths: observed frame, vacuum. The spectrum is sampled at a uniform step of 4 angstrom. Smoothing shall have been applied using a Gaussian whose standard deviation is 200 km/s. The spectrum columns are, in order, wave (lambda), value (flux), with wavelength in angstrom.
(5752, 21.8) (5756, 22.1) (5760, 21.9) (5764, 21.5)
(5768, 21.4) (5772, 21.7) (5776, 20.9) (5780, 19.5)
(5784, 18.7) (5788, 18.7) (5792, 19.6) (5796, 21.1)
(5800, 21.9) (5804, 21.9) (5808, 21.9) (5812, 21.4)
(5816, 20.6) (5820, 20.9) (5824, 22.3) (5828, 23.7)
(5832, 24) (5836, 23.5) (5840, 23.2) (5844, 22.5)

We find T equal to 20.9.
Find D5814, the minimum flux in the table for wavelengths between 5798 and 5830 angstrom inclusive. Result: 20.6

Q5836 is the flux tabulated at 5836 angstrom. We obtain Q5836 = 23.5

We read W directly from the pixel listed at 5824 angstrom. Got 22.3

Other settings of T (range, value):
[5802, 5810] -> 21.9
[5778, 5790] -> 19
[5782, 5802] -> 20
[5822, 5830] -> 23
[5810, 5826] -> 21.3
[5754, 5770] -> 21.7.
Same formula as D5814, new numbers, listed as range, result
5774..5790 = 18.7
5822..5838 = 22.3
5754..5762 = 21.9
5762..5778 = 20.9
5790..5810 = 19.6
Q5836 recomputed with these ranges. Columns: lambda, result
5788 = 18.7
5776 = 20.9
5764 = 21.5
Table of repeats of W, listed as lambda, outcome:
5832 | 24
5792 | 19.6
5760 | 21.9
